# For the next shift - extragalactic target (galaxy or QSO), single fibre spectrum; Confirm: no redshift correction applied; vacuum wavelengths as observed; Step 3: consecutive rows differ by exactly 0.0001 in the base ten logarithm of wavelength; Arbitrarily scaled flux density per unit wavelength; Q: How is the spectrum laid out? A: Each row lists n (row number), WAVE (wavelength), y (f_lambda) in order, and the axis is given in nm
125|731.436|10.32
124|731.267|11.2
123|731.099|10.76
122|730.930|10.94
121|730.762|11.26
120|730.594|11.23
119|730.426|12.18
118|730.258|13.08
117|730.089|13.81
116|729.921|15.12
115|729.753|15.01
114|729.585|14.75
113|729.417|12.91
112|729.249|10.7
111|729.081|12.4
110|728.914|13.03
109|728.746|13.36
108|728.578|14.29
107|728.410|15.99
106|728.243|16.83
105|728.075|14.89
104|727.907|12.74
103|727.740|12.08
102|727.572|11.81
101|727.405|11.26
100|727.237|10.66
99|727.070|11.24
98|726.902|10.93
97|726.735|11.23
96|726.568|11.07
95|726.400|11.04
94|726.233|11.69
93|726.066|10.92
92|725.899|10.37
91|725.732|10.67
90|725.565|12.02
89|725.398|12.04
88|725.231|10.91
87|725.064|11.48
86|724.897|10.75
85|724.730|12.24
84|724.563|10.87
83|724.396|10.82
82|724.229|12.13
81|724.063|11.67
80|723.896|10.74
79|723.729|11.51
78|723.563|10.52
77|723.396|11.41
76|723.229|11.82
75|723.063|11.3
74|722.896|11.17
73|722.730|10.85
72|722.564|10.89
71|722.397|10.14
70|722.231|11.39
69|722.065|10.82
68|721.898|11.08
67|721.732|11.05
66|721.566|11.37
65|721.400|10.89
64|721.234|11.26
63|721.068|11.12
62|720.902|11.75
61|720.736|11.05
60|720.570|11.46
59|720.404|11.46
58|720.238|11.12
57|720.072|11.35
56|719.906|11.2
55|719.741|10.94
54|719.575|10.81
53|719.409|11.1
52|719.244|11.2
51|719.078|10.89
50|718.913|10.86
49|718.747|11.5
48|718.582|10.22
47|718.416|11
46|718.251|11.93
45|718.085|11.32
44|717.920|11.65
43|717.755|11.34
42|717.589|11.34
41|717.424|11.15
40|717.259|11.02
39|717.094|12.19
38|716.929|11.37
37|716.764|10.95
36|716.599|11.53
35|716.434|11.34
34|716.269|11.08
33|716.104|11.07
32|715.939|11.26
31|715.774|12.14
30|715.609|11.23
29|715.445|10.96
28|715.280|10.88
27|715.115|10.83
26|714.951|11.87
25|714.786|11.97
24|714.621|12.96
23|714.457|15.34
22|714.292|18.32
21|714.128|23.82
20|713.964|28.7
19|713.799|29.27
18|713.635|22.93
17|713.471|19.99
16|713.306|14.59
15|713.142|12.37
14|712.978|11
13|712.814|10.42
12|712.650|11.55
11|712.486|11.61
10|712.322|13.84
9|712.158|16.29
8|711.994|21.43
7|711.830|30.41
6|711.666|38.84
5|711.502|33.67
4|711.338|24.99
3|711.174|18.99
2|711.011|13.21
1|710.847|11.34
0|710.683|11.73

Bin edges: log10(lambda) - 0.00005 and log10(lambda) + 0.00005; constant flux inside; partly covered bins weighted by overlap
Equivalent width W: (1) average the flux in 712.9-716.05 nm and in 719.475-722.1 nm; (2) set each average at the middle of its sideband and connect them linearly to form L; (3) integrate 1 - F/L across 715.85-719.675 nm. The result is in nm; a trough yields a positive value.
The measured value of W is 0.61 nm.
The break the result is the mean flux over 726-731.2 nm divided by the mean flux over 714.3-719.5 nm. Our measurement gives 1.09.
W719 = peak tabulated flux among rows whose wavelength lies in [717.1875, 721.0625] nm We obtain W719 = 11.93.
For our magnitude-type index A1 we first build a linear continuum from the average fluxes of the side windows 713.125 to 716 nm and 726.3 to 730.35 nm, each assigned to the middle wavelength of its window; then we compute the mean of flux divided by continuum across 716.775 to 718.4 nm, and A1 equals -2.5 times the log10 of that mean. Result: 0.33 mag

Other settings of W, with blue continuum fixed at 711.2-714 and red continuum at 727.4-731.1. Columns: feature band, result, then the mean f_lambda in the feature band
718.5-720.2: 0.63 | 11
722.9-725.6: 0.70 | 11.4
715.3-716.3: 0.41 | 11.3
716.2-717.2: 0.39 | 11.4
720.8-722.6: 0.59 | 11.1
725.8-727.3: 0.35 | 11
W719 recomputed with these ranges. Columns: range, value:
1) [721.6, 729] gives 16.83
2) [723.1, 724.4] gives 12.13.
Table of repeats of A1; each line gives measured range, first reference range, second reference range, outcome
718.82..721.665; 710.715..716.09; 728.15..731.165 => 0.36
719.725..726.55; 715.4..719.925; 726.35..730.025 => 0.08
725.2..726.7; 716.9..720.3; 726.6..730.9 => 0.11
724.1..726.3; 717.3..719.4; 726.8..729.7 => 0.10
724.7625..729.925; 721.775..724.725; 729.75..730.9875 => -0.02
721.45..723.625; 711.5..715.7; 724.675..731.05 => 0.28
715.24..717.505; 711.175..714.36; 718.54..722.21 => 0.39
